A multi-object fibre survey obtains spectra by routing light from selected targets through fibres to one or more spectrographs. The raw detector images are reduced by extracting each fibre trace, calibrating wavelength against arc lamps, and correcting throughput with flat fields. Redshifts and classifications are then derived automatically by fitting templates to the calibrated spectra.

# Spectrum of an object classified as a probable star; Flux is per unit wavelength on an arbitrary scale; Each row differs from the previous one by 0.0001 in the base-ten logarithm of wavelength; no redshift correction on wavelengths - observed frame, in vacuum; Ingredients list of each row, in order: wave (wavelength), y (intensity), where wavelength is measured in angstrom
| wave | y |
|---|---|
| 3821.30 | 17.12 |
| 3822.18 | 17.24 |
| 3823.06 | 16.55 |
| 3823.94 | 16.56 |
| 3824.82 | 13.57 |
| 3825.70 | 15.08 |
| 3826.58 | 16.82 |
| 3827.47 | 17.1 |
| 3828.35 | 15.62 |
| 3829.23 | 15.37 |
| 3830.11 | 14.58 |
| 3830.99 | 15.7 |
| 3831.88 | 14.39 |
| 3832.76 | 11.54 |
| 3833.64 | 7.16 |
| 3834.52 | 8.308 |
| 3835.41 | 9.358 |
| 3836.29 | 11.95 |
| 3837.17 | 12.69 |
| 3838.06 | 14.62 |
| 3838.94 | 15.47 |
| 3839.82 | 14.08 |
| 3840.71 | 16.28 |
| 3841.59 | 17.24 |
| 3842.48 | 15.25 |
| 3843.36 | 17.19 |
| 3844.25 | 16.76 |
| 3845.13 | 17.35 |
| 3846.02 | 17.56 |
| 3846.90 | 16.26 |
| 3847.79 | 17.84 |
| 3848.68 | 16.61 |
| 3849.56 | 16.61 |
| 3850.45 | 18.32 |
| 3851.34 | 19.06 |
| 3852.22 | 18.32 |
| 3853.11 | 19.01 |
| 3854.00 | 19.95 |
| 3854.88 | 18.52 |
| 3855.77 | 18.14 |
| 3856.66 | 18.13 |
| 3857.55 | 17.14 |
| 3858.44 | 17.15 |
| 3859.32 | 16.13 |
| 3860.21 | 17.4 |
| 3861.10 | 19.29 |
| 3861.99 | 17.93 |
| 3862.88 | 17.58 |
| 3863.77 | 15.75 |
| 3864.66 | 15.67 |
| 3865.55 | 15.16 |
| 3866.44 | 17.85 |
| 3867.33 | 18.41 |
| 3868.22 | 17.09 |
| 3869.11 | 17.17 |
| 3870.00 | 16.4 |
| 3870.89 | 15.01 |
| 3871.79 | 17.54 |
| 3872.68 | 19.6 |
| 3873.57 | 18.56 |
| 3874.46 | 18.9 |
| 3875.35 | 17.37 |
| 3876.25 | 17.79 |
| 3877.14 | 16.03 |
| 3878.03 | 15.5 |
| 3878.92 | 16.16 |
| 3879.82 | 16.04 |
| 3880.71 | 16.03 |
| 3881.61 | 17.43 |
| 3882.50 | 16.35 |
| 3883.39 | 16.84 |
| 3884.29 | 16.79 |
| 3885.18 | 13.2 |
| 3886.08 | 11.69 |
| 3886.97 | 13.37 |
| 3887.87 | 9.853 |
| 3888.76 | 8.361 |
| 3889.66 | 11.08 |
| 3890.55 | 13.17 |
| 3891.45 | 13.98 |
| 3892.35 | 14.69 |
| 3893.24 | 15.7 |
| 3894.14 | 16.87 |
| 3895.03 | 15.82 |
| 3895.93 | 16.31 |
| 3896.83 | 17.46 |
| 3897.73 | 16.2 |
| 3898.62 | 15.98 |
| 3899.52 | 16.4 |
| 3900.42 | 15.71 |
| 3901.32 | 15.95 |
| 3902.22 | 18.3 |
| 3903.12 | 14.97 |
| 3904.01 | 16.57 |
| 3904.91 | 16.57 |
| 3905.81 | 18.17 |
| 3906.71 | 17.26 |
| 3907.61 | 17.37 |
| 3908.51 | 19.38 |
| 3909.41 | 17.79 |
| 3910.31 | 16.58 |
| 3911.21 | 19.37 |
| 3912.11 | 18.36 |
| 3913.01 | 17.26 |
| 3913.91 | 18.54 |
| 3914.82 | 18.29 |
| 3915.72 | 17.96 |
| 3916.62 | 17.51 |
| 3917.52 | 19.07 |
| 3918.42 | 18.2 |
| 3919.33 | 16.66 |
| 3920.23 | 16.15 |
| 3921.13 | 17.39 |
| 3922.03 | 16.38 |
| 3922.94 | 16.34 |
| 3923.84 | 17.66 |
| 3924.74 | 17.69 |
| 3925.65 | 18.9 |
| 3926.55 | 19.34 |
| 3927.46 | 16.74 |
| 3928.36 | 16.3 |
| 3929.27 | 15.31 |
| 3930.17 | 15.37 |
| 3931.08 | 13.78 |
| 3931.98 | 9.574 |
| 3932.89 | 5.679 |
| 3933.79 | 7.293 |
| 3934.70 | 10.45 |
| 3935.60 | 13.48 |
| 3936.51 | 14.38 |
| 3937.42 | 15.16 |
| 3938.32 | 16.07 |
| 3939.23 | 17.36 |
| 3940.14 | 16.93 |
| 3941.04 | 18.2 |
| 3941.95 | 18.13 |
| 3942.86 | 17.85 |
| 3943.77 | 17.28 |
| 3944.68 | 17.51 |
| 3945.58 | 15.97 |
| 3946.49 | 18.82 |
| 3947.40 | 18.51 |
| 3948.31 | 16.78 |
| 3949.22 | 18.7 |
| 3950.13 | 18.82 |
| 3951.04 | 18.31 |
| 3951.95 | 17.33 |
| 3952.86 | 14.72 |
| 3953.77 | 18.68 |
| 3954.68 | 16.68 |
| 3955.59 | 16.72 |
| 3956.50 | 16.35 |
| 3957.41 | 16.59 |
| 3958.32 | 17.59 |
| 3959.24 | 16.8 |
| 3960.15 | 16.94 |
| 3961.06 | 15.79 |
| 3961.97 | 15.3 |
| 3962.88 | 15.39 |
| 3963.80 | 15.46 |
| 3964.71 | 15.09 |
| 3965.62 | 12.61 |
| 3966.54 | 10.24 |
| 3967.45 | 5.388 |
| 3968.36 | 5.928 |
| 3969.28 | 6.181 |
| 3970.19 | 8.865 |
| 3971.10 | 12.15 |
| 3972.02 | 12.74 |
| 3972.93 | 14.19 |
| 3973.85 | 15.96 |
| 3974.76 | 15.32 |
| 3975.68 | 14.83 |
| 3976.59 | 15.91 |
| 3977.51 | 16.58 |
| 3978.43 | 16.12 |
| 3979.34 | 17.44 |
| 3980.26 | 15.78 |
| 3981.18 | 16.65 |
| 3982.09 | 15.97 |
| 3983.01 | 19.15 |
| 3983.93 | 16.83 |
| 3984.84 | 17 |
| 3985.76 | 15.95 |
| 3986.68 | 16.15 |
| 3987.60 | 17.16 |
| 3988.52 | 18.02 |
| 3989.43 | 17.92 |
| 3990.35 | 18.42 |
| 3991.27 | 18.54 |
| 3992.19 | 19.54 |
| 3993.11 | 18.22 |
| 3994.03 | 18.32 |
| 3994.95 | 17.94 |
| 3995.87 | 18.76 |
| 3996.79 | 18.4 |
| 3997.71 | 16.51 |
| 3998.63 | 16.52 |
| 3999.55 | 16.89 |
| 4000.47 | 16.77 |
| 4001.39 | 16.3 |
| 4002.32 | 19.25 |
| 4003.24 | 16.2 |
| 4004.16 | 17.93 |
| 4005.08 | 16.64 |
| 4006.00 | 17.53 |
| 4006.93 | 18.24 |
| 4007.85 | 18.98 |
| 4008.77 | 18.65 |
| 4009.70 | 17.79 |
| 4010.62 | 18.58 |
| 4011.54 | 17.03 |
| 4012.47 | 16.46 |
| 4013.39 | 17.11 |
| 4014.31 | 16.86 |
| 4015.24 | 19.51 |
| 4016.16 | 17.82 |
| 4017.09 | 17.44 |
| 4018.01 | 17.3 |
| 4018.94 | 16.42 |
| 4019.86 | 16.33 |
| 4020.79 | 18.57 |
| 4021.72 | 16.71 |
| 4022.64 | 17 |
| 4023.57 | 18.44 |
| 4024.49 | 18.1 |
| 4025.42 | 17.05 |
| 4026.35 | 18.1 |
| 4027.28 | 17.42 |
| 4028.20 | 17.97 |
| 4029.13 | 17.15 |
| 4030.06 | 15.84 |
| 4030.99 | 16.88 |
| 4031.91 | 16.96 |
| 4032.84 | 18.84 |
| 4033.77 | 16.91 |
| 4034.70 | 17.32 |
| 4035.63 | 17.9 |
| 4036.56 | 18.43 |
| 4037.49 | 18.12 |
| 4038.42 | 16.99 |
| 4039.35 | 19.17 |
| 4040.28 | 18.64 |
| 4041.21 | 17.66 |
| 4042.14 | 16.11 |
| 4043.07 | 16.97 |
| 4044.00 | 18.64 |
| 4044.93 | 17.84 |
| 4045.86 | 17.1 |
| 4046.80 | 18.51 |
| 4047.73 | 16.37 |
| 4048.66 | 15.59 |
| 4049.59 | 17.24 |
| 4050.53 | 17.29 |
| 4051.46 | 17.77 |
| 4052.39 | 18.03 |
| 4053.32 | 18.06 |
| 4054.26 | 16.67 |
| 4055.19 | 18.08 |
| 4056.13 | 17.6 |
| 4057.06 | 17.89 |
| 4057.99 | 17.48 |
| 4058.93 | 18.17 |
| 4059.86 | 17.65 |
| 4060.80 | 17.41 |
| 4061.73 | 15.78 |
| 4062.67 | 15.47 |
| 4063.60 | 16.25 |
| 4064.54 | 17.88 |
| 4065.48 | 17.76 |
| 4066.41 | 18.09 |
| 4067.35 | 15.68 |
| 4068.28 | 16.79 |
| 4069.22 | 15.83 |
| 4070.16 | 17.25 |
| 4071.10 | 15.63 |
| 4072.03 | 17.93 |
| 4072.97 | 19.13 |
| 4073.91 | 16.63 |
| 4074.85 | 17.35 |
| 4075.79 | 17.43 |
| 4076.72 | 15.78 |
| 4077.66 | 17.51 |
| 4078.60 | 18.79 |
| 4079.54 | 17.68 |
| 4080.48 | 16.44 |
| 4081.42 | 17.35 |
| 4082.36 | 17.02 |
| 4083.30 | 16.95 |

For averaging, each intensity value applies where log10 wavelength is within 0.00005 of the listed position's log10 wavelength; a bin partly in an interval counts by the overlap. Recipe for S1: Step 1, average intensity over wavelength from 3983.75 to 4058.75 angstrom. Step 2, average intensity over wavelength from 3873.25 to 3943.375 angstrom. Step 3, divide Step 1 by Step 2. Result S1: 1.10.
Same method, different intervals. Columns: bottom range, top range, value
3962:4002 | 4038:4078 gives 1.12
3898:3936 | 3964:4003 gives 0.96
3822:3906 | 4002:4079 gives 1.10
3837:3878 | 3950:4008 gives 0.93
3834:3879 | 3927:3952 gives 0.93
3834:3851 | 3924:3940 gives 0.95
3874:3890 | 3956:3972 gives 0.88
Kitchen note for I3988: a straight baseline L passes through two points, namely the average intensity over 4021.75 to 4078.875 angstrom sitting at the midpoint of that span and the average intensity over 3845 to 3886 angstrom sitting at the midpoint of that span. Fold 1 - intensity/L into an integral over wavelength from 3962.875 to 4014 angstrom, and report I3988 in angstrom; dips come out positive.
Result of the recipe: 3.9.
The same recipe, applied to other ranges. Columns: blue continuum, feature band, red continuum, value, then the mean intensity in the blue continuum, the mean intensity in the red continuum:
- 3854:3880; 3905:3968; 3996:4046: 4.3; 17.3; 17.5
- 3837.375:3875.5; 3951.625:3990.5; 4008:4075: 5.0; 17.2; 17.4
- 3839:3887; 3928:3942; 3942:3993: 2.0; 17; 15.8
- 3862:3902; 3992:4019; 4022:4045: -0.6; 15.8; 17.6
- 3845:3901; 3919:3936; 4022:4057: 2.1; 16.4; 17.5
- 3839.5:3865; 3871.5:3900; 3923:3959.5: 2.3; 17.3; 16.1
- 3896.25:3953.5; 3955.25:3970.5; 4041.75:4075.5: 3.1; 16.6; 17.2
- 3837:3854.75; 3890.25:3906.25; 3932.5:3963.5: 0.4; 16.9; 16.1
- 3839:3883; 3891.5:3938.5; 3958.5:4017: 1.7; 17.2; 16.1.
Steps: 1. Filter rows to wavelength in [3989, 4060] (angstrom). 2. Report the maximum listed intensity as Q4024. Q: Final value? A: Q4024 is 19.54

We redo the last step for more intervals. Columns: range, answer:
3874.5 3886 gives 17.79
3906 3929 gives 19.38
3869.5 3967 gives 19.6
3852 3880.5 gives 19.95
